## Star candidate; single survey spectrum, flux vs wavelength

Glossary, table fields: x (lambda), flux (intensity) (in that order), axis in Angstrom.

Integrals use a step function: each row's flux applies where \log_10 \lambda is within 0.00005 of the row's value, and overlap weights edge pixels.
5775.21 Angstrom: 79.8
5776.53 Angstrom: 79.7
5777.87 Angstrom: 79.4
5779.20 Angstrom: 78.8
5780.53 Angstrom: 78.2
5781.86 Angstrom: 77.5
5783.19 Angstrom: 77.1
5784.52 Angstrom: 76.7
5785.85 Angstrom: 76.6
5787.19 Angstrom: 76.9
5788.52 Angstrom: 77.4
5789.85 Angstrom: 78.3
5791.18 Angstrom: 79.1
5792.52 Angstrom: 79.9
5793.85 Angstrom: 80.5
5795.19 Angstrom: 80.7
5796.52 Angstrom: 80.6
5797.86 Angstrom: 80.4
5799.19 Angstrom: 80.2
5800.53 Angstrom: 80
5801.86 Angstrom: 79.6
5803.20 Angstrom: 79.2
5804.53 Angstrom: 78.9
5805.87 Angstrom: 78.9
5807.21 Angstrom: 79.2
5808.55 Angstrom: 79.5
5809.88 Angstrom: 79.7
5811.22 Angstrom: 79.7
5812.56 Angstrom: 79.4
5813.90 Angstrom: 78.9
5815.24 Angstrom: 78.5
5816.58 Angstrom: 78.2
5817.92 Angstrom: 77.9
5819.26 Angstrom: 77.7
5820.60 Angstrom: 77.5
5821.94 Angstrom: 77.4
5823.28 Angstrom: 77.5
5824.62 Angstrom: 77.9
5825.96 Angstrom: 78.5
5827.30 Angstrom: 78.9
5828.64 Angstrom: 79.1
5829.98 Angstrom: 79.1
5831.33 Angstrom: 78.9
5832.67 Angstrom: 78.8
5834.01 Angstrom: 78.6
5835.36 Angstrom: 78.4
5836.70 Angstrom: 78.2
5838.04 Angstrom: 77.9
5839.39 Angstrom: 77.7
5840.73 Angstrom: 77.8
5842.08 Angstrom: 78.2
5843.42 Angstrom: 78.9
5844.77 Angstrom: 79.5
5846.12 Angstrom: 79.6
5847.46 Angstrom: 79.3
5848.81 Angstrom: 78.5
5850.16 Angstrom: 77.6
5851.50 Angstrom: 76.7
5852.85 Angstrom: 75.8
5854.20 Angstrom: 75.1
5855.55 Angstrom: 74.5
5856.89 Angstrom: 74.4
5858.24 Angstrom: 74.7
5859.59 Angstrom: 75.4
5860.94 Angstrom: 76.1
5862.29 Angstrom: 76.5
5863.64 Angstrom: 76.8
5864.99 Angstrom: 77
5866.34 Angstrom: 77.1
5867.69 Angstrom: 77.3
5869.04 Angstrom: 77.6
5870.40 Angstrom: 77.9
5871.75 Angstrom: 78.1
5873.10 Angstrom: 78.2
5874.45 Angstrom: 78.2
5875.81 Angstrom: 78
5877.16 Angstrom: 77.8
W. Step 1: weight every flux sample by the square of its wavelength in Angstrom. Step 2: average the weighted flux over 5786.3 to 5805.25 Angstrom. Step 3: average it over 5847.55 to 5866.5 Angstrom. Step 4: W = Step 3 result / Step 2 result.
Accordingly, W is 1.0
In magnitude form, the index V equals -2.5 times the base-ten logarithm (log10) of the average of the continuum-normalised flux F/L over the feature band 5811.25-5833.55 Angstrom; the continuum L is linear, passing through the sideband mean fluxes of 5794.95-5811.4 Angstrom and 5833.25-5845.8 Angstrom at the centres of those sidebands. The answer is 0.01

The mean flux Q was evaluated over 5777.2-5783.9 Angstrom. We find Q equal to 78.2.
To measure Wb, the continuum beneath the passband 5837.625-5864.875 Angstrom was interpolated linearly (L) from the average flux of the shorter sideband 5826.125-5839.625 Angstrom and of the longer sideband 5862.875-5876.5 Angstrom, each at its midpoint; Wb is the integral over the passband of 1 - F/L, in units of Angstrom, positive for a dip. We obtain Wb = 0.4 Angstrom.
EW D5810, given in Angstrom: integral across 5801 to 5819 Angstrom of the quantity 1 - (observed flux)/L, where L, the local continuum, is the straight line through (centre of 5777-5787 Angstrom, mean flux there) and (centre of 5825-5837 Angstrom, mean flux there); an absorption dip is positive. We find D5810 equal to -0.2 Angstrom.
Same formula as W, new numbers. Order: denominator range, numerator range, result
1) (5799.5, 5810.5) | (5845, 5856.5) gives 0.99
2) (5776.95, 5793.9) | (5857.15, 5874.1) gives 1.01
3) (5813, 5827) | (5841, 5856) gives 1.00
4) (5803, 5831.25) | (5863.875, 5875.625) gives 1.00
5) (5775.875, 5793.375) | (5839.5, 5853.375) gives 1.02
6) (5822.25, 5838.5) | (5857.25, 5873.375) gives 0.99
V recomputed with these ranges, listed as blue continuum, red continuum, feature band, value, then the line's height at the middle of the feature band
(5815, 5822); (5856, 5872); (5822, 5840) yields -0.01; 77.5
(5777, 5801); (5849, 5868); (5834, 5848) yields -0.02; 76.8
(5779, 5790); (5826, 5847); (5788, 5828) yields -0.01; 78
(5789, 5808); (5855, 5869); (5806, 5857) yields -0.01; 77.8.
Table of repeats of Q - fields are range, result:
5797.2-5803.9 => 80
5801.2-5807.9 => 79.1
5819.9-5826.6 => 77.8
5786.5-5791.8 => 77.9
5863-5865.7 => 76.9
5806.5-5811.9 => 79.5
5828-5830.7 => 78.9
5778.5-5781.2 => 78.6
